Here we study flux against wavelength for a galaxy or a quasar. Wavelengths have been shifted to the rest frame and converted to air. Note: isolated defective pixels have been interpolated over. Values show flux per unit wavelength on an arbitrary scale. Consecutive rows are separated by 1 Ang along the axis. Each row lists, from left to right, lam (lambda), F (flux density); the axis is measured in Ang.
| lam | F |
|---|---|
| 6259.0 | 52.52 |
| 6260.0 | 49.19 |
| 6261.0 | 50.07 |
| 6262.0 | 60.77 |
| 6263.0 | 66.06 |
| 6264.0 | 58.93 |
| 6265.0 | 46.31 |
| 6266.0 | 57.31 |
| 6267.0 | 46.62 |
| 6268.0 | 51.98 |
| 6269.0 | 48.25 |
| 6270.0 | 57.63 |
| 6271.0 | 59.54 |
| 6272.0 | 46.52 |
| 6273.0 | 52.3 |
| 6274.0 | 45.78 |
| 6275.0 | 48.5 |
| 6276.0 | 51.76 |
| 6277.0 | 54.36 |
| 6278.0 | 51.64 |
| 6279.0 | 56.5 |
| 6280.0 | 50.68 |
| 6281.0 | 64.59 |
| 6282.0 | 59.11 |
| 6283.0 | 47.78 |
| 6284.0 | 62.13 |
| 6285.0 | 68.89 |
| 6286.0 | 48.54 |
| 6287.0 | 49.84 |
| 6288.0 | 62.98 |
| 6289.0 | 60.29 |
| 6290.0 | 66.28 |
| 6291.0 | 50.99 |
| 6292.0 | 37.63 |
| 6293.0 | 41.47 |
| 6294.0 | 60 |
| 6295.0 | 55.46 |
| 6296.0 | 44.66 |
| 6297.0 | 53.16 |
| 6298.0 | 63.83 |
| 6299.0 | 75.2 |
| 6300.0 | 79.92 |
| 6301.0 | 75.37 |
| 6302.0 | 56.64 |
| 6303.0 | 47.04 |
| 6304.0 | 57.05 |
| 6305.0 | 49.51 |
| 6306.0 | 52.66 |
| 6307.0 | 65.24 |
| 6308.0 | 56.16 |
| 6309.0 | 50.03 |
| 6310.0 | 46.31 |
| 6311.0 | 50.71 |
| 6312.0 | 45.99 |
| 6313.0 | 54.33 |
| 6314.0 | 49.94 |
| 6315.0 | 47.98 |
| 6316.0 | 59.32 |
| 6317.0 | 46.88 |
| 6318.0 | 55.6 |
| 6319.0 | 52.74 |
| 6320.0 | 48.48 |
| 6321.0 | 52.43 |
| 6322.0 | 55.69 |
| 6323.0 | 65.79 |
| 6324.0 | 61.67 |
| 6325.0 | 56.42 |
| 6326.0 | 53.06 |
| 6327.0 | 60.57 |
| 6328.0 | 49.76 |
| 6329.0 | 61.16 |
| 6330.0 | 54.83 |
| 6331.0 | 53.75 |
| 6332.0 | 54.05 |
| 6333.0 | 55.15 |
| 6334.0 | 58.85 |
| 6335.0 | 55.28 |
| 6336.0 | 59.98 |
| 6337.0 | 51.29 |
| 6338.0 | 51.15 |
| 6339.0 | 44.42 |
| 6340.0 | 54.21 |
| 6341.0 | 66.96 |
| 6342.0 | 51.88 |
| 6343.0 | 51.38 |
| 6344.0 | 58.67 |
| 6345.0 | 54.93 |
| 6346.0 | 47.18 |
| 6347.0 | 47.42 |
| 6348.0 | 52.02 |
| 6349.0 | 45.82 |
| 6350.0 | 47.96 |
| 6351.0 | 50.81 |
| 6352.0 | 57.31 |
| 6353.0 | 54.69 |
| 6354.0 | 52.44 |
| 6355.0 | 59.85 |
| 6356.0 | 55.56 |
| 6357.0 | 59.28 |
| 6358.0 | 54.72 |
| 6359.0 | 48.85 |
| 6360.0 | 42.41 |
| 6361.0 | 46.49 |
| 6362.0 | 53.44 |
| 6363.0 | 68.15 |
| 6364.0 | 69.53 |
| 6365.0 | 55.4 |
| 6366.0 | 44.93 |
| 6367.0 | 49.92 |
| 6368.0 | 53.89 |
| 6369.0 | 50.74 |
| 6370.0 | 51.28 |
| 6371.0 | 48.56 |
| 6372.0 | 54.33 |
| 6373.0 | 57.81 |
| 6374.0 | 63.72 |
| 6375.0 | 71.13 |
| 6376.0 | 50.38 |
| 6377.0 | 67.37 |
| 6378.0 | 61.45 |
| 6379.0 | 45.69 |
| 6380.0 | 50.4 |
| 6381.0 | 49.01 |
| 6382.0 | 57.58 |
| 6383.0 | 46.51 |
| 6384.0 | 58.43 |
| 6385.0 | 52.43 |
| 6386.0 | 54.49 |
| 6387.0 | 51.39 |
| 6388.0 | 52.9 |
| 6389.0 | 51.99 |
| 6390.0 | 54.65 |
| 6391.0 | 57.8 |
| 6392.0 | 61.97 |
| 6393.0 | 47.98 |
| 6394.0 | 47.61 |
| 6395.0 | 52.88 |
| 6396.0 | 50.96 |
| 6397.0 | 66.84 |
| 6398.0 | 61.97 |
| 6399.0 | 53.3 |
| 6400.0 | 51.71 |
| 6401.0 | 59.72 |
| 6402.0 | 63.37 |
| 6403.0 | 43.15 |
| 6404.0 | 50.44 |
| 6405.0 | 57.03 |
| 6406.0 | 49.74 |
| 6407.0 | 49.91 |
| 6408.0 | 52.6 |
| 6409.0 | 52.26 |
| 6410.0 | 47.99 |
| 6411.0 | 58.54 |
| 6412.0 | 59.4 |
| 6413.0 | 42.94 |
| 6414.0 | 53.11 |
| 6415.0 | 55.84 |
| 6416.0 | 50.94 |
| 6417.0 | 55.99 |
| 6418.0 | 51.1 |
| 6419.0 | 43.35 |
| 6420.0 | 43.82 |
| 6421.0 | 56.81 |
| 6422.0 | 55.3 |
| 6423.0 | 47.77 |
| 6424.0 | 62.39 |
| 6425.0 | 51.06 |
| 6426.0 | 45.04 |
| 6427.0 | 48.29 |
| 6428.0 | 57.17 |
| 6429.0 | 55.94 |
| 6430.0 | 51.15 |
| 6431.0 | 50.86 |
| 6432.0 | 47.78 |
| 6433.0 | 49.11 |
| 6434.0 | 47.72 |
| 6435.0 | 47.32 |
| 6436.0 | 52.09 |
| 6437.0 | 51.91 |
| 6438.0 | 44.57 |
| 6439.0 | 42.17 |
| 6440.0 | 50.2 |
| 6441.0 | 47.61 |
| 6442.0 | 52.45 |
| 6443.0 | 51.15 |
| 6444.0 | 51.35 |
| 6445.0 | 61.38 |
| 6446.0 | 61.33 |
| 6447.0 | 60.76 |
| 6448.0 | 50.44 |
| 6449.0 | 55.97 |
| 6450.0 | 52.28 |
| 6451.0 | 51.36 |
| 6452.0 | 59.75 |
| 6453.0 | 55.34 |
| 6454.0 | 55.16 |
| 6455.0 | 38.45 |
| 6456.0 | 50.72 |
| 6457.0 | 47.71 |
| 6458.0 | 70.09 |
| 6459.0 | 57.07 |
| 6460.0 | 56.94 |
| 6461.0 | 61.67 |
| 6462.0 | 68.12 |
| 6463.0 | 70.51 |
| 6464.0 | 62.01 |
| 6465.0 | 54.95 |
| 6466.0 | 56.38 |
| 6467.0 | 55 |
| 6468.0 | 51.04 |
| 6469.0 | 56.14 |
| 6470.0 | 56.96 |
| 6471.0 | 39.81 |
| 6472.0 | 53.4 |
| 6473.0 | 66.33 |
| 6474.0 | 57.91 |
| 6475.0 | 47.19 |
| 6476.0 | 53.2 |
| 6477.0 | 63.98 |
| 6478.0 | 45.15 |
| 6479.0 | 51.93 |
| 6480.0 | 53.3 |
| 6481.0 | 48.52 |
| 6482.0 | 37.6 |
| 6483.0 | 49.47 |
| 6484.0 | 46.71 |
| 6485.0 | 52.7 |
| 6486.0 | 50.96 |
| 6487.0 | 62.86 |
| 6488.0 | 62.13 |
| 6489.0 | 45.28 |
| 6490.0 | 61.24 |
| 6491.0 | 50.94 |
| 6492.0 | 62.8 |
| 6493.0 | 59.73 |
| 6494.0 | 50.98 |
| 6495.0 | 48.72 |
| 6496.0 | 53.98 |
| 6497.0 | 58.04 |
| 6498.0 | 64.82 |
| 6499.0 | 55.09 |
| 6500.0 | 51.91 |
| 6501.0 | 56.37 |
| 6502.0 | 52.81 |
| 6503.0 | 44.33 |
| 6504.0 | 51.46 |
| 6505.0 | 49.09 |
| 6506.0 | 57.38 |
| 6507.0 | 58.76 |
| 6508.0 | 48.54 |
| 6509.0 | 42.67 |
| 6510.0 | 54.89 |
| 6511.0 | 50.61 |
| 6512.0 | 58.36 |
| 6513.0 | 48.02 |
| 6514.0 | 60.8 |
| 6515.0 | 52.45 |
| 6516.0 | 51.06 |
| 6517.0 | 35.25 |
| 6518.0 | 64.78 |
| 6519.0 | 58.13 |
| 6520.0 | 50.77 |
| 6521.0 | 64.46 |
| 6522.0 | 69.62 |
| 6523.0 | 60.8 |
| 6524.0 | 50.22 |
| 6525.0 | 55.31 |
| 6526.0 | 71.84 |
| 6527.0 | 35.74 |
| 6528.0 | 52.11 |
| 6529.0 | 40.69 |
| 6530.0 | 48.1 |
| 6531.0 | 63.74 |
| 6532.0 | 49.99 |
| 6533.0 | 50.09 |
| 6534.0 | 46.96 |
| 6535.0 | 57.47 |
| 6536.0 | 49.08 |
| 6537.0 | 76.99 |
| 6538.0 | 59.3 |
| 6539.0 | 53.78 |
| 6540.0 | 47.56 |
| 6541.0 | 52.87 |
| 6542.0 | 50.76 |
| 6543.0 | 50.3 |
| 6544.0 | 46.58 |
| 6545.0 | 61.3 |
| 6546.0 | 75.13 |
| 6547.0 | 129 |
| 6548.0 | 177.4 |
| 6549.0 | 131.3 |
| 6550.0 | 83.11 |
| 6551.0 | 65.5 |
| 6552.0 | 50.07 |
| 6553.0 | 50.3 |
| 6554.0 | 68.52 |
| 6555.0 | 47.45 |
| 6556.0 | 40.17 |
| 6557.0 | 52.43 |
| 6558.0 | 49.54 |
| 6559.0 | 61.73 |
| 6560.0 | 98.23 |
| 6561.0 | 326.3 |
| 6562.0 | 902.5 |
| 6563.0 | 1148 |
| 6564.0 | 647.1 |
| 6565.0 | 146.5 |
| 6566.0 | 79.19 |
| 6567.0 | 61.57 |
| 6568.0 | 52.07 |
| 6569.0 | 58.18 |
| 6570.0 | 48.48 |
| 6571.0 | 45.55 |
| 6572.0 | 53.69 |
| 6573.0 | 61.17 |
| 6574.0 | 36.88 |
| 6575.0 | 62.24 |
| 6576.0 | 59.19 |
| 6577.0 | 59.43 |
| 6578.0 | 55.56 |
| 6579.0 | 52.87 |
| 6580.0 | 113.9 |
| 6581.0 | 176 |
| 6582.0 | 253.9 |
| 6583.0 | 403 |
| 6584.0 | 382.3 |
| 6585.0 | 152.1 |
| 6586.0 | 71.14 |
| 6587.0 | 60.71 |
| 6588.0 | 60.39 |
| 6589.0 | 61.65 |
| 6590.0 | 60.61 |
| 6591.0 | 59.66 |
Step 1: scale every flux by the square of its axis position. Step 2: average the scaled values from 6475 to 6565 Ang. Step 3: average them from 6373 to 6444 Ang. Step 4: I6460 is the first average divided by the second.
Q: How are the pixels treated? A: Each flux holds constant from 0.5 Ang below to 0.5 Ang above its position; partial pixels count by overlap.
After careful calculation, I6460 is 1.76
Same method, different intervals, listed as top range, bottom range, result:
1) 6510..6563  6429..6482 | 1.77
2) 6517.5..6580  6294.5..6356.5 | 2.11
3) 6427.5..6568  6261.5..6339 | 1.50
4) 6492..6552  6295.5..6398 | 1.15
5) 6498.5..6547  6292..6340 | 1.06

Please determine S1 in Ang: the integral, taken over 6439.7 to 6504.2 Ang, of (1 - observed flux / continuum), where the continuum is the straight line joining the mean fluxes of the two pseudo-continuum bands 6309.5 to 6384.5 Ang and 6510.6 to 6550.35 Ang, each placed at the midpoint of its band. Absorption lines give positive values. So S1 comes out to 5.5 Ang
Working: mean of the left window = 54.1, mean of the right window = 62.2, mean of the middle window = 54.5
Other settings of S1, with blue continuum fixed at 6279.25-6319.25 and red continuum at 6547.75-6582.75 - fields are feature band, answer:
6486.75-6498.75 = 6.8 Ang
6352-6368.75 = 5.2 Ang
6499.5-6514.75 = 9.4 Ang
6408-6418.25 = 4.8 Ang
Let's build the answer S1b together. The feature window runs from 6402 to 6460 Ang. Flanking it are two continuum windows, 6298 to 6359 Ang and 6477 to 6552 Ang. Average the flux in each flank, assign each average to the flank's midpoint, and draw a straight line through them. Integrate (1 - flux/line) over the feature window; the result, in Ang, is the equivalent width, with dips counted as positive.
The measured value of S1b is 4.7 Ang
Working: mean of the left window 55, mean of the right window 58.1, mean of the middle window 52.1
